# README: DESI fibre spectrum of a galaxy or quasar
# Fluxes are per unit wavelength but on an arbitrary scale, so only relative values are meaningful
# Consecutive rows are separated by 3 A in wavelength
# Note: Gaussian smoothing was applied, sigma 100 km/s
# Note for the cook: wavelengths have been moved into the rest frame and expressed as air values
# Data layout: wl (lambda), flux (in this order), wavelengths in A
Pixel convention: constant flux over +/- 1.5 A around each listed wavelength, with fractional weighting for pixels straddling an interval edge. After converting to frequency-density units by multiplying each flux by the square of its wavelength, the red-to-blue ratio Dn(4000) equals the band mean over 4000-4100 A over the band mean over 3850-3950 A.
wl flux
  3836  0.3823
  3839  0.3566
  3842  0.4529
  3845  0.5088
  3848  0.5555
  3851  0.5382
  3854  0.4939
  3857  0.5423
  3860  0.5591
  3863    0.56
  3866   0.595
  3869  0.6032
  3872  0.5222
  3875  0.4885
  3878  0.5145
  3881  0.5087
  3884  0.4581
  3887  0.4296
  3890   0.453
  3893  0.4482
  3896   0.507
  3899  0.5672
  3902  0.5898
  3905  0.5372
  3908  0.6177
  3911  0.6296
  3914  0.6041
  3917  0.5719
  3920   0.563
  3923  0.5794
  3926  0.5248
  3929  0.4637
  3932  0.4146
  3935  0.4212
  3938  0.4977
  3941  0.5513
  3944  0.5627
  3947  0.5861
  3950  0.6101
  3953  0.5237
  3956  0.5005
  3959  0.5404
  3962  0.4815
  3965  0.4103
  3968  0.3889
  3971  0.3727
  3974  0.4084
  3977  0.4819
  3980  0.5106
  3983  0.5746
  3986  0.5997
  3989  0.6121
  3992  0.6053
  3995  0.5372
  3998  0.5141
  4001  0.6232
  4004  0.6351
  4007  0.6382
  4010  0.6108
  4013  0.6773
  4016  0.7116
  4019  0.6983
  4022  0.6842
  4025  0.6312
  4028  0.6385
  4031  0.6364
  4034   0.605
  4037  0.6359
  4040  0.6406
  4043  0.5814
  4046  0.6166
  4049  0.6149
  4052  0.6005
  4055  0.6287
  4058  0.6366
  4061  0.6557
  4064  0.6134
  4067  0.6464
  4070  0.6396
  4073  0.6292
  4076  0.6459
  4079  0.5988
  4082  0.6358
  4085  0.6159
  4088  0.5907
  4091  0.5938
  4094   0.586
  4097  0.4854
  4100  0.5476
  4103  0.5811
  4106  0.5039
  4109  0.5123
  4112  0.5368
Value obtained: 1.3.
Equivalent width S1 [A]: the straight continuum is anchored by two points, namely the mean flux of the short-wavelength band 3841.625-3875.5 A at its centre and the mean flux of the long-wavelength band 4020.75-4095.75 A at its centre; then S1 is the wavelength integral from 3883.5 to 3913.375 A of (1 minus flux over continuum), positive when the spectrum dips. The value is 1.5 A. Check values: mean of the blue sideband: 0.539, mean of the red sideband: 0.623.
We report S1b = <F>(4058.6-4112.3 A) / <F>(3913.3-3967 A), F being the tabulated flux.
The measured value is 1.1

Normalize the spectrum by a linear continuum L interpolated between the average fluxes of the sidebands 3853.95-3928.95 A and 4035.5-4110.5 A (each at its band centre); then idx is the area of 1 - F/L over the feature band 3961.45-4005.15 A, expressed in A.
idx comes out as 4.1 A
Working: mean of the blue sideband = 0.538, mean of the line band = 0.517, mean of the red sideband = 0.601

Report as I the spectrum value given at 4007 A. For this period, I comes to 0.6382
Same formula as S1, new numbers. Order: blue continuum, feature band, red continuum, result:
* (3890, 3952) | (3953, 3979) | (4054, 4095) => 5.09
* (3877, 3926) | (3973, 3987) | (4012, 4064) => 1.88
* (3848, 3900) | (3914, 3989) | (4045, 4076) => 7.11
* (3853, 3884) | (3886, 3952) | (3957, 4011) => -0.14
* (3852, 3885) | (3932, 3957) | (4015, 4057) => 2.36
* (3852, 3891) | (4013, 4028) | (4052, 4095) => -2.06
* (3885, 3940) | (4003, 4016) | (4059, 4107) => -1.89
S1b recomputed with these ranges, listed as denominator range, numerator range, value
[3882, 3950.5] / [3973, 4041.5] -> 1.15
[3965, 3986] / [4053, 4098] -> 1.33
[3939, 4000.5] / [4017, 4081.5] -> 1.22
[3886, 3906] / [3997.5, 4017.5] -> 1.26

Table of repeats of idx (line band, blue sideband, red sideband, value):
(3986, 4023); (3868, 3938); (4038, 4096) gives -2.9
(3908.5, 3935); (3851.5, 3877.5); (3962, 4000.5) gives -0.8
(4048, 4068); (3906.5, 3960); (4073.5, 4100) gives -1.5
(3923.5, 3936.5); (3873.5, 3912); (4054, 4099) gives 1.7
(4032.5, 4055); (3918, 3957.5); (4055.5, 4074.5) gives 0.1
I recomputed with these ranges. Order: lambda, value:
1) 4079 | 0.5988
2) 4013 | 0.6773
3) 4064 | 0.6134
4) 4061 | 0.6557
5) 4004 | 0.6351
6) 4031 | 0.6364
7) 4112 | 0.5368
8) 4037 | 0.6359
